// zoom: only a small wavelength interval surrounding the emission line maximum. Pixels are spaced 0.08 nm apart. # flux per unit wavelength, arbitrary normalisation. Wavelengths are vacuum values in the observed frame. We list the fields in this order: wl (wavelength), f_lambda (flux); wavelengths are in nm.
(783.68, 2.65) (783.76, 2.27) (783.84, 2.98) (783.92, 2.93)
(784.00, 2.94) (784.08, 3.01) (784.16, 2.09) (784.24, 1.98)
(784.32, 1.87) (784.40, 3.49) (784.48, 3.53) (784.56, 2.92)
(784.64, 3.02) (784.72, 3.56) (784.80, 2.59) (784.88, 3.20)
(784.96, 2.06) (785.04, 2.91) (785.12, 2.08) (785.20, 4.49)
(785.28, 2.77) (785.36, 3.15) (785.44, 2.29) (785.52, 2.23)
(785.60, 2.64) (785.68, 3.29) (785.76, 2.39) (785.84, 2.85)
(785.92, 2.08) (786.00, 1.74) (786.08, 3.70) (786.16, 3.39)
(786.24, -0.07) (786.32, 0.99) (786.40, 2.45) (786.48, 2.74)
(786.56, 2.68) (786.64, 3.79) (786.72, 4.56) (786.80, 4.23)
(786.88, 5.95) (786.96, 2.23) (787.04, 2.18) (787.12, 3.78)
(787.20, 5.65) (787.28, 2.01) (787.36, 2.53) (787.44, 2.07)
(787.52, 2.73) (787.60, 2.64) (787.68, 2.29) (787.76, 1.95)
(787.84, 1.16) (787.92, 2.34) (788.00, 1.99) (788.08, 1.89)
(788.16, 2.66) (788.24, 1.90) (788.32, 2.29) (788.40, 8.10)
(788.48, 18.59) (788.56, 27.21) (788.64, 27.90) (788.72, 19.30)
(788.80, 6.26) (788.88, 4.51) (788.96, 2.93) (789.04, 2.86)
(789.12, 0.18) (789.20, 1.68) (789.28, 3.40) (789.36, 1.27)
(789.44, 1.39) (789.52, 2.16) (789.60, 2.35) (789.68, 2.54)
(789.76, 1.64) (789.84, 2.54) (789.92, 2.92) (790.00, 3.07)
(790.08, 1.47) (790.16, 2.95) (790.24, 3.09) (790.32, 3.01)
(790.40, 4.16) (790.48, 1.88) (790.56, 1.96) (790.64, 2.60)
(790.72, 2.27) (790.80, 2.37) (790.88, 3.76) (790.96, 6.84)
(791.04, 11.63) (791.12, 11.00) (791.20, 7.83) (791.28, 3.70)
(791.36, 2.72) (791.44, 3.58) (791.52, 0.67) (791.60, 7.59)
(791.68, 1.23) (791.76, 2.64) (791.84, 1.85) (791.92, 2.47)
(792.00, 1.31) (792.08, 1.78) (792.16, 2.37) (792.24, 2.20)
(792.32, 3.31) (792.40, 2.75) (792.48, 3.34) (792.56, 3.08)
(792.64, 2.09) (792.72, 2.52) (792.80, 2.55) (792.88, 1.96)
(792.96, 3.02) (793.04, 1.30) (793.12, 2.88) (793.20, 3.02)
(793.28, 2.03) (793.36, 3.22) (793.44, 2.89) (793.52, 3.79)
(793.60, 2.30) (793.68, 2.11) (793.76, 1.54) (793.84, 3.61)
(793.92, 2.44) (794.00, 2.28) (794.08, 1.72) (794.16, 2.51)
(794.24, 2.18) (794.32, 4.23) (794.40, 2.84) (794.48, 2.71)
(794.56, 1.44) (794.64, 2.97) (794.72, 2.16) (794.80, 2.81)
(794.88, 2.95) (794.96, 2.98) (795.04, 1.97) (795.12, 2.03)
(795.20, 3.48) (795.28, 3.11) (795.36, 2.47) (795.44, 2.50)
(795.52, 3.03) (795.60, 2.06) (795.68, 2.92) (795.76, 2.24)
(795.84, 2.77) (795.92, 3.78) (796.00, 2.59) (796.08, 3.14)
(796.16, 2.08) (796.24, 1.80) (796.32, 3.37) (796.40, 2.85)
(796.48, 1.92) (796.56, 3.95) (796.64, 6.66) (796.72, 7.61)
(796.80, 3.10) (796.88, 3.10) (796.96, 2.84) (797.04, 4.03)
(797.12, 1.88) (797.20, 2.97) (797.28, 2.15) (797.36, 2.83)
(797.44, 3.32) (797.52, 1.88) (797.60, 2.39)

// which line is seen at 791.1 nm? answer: [N II]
